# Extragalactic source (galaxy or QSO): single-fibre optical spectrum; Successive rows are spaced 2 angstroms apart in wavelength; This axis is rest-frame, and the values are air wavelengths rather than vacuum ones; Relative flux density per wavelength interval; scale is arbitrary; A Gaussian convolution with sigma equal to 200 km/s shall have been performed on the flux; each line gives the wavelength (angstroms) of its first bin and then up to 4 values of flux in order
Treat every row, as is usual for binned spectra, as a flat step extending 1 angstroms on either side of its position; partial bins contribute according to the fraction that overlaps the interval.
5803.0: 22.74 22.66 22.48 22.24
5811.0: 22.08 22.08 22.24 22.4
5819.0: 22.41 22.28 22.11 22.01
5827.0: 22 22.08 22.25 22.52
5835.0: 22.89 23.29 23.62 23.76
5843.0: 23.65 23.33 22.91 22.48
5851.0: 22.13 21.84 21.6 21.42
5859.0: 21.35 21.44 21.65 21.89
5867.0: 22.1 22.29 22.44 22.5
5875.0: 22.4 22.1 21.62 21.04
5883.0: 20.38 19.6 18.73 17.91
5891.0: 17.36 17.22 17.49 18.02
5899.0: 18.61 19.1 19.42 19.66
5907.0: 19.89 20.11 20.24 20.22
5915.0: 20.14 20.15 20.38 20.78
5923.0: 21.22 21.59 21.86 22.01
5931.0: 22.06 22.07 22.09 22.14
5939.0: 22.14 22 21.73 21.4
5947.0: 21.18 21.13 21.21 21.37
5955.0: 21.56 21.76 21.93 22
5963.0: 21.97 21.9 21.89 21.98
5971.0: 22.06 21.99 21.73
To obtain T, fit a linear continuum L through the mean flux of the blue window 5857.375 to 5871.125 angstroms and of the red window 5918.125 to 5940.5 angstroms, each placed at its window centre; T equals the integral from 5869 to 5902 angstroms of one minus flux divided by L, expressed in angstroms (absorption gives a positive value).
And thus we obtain 2.9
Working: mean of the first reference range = 21.8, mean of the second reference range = 21.7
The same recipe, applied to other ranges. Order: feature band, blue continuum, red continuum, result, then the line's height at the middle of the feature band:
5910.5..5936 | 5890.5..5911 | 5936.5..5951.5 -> -1.1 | 20.3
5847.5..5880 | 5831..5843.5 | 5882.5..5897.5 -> -2.0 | 20.7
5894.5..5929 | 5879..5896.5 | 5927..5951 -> 0.4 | 20.2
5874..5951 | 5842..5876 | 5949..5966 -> 5.1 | 21.9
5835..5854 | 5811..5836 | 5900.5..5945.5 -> -0.9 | 22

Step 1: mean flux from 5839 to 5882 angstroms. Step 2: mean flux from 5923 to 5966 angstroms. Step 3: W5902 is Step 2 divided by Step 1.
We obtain 1.0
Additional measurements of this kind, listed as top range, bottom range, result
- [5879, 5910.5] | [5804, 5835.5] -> 0.86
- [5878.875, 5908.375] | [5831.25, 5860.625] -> 0.84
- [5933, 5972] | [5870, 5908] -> 1.10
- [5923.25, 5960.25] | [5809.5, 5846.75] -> 0.96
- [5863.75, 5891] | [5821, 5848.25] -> 0.92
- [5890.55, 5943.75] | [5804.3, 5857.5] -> 0.91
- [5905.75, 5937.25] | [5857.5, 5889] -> 0.99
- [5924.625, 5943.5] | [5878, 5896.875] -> 1.16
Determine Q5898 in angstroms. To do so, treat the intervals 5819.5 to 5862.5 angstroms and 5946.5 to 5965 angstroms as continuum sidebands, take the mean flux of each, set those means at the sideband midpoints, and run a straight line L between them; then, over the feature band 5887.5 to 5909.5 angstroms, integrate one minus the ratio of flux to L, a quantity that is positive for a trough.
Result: 3.4 angstroms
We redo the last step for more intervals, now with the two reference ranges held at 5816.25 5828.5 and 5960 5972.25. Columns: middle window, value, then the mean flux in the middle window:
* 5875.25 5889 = 1.0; 20.5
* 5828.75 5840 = -0.3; 22.8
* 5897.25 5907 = 1.3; 19.2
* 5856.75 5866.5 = 0.2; 21.6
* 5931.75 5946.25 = 0.1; 21.9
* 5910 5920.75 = 0.9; 20.3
